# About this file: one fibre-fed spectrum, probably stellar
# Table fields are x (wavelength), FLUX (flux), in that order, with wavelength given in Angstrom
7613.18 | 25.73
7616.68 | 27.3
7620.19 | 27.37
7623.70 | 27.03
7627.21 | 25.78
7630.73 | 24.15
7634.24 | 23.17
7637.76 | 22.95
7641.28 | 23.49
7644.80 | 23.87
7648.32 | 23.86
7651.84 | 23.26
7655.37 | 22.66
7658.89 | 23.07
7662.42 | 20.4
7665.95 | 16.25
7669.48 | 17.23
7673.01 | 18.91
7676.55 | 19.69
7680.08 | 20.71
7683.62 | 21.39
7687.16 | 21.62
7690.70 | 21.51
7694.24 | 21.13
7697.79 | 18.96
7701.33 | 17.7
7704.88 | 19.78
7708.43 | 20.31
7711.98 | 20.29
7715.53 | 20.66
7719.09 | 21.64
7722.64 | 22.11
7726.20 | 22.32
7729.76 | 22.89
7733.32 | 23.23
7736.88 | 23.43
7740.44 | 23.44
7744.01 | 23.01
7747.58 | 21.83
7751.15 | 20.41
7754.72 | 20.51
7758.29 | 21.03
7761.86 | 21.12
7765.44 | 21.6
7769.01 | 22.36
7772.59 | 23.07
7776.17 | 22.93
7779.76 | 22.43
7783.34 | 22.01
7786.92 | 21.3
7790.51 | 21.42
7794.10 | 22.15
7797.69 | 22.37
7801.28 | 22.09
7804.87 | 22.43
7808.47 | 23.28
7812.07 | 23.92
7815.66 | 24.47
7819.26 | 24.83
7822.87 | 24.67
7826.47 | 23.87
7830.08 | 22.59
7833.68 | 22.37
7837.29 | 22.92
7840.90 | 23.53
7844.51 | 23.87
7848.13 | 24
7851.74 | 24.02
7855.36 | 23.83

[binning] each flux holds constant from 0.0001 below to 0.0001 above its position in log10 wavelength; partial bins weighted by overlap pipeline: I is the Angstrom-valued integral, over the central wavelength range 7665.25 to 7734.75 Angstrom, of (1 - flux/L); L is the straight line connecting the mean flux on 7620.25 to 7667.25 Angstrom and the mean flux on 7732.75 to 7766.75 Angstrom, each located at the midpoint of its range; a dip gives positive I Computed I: 6.4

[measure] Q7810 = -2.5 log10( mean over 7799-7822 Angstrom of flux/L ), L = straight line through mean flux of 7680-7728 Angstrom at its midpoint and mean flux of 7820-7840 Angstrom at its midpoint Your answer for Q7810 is -0.03 mag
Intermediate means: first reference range 20.7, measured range 23.5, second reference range 23.4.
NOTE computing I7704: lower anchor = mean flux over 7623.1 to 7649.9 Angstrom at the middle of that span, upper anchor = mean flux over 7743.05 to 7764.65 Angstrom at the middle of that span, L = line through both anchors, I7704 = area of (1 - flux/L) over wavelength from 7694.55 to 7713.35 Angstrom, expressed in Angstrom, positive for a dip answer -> 2.5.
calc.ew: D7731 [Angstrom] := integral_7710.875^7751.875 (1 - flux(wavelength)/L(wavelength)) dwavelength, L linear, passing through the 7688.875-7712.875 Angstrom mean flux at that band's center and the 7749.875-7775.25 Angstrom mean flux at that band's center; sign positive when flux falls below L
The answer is -2.87 Angstrom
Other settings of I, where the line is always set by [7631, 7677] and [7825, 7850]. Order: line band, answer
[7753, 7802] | 1.85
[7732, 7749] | -0.47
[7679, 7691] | 0.30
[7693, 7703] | 1.28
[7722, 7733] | -0.15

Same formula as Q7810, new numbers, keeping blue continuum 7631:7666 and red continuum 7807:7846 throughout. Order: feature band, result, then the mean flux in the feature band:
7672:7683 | 0.14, 20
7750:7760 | 0.13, 20.7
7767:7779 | 0.03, 22.7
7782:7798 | 0.08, 21.8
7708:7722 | 0.11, 20.9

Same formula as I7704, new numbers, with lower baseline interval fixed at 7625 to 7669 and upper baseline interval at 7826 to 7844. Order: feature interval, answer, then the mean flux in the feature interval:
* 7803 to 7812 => 0.0 Angstrom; 23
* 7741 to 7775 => 1.7 Angstrom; 21.7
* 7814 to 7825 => -0.8 Angstrom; 24.6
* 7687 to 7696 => 0.5 Angstrom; 21.4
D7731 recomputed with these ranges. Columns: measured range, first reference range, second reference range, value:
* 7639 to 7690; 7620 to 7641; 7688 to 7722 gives 3.5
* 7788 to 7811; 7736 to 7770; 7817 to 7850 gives 0.6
